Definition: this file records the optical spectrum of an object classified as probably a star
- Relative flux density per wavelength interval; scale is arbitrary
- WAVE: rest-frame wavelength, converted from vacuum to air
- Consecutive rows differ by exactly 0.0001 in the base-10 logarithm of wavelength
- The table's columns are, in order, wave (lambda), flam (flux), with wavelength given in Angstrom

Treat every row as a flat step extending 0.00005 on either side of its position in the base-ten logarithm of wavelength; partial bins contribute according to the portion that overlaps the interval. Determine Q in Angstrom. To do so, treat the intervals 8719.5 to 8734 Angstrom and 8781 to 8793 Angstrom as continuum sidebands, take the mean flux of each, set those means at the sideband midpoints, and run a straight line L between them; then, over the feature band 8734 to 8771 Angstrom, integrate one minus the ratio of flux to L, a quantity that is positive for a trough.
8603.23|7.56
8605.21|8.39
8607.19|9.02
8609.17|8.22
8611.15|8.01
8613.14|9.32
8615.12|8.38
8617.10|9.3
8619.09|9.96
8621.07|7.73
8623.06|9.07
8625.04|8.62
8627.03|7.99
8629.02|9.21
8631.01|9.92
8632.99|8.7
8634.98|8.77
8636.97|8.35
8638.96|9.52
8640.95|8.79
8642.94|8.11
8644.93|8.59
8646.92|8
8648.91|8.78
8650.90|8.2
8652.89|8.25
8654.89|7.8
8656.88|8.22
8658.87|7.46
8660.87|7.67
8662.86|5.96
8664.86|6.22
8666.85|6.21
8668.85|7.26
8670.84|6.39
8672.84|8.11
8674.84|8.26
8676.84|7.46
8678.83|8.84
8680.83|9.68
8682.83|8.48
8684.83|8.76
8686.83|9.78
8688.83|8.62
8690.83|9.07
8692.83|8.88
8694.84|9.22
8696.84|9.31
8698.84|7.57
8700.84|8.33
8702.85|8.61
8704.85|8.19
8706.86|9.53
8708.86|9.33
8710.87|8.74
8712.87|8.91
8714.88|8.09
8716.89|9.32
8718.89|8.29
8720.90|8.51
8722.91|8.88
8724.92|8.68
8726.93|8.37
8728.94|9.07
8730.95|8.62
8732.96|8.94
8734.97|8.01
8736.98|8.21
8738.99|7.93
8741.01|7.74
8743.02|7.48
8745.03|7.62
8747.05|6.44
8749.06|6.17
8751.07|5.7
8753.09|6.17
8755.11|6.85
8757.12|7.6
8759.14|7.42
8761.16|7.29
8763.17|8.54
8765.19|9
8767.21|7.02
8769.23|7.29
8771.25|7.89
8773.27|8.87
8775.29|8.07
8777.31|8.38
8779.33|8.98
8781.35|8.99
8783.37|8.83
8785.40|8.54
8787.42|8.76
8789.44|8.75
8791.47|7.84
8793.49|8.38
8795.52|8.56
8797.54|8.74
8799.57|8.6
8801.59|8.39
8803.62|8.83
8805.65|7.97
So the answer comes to 5.5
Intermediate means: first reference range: 8.71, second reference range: 8.59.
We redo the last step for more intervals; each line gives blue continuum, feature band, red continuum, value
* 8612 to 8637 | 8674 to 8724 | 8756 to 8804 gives -0.8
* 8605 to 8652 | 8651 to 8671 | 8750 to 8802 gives 3.1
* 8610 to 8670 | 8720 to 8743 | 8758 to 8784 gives -0.5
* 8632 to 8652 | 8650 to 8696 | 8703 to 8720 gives 3.4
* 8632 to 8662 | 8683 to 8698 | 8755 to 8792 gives -1.4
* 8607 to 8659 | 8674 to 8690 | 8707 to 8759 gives -0.8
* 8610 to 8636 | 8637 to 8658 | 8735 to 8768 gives 0.3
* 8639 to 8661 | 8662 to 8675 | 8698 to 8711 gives 2.4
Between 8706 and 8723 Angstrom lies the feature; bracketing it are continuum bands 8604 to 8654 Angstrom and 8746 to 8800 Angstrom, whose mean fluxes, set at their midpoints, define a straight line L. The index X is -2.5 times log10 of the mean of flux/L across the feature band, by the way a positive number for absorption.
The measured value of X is -0.08 mag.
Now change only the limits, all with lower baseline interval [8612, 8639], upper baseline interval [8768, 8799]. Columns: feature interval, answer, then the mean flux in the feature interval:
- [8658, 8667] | 0.29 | 6.74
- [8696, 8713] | -0.01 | 8.71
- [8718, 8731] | 0.00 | 8.63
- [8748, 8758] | 0.30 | 6.49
